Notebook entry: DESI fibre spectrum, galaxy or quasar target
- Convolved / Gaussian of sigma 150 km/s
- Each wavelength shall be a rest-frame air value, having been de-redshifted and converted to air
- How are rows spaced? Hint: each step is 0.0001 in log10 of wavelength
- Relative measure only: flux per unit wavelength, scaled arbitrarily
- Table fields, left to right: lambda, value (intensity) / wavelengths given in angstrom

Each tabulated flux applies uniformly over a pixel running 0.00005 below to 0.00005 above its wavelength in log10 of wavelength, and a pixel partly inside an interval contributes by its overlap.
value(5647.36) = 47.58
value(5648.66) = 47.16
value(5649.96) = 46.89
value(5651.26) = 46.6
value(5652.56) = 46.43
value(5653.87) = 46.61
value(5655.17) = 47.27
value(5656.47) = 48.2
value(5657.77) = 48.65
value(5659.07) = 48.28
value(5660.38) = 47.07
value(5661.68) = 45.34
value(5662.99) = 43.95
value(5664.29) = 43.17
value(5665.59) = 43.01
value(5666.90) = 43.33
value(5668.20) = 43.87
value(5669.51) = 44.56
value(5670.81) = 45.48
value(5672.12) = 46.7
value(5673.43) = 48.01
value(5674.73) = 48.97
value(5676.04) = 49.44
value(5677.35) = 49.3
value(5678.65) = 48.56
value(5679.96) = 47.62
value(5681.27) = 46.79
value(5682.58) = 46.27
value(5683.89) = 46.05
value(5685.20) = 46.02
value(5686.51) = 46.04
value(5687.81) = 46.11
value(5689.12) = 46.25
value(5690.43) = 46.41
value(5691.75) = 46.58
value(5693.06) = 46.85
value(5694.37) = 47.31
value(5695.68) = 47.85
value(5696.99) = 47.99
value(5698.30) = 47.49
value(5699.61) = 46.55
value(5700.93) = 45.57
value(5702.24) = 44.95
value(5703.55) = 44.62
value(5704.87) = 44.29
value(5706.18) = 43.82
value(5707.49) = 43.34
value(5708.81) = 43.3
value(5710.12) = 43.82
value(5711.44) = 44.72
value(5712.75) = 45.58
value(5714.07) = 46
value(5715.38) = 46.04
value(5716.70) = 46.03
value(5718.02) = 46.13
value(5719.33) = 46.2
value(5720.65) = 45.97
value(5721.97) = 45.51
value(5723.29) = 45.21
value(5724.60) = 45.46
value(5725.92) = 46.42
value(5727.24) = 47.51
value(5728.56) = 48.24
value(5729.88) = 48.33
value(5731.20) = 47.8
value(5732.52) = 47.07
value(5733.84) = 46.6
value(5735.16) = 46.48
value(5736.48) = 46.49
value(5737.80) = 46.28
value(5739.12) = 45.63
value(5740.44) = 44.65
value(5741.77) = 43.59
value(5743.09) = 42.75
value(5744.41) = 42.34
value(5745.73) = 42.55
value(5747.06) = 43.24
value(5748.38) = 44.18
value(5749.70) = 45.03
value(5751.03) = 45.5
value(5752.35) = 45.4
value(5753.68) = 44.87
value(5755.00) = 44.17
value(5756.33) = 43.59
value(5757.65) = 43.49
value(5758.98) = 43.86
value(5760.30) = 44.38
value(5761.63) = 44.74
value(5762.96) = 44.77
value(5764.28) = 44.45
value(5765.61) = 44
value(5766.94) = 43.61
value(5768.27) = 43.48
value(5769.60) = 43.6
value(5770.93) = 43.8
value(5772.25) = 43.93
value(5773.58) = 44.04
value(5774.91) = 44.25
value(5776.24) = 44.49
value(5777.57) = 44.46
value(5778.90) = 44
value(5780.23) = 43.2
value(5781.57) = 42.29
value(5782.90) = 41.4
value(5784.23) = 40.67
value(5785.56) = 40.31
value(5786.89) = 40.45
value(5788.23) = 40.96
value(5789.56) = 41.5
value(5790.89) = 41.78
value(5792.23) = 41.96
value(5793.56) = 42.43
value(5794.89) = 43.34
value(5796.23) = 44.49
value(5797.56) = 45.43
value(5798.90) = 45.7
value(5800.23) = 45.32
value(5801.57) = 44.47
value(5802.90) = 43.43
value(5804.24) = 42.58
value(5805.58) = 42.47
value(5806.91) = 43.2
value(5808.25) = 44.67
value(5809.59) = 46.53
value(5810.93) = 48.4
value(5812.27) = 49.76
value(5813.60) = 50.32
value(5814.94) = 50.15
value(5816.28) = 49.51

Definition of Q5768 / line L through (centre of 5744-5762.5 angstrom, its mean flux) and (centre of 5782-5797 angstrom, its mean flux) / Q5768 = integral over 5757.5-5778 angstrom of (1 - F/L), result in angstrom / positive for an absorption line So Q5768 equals -0.4 angstrom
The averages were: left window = 44.1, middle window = 44.1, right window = 41.8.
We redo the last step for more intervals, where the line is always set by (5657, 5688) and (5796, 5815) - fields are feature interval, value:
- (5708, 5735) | 0.02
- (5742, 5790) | 2.57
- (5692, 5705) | -0.05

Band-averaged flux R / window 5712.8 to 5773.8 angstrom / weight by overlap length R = 45.1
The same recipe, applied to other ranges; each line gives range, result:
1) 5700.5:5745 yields 45.5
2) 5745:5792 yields 43.4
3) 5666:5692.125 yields 46.6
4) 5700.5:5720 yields 45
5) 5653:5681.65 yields 46.5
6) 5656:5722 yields 46.1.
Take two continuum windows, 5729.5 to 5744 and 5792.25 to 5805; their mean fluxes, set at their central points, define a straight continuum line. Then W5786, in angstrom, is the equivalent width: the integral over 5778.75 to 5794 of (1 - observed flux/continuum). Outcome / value 0.9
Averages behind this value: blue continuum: 45.9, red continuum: 44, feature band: 41.6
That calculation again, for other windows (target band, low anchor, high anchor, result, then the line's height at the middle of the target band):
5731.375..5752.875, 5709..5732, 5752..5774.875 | 0.1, 45.1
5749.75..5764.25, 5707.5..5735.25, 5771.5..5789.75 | -0.2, 44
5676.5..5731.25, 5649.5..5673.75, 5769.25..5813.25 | -1.2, 45.2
